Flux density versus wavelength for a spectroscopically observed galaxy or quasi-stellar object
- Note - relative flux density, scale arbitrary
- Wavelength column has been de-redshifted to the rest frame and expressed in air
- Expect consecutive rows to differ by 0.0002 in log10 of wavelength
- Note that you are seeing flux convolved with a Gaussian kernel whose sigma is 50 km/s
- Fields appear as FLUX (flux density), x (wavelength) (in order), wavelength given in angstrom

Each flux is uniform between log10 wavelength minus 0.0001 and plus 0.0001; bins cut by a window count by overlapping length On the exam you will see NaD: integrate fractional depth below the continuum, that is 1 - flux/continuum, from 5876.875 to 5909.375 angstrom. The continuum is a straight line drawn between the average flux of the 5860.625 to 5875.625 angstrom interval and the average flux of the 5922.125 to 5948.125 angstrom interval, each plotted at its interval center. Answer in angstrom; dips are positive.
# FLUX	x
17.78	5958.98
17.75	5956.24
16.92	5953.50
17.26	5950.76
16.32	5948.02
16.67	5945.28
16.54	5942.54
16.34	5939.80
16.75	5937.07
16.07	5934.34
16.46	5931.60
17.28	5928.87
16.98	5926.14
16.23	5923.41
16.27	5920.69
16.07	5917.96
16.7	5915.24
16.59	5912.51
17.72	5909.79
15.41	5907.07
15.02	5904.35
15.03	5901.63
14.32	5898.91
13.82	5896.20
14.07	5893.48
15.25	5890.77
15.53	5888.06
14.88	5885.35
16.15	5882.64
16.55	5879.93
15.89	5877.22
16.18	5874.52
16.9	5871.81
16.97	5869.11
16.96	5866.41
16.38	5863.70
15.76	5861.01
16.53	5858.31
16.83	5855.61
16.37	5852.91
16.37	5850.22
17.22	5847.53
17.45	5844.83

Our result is 2.7 angstrom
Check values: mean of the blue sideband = 16.6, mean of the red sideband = 16.6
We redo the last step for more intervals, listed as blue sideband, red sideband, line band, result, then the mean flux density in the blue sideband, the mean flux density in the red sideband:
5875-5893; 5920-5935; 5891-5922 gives 1.2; 15.7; 16.6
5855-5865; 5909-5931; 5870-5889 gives 0.5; 16.4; 16.7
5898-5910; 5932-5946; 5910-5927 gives -0.8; 15.3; 16.5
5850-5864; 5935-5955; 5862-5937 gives 2.4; 16.4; 16.7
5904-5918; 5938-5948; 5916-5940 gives -0.1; 16.4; 16.5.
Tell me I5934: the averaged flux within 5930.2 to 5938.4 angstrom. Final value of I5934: 16.4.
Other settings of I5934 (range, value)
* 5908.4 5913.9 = 17.1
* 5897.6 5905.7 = 14.8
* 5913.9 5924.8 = 16.3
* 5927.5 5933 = 16.8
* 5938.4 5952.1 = 16.6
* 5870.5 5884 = 16.3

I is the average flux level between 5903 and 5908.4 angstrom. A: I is 15.2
